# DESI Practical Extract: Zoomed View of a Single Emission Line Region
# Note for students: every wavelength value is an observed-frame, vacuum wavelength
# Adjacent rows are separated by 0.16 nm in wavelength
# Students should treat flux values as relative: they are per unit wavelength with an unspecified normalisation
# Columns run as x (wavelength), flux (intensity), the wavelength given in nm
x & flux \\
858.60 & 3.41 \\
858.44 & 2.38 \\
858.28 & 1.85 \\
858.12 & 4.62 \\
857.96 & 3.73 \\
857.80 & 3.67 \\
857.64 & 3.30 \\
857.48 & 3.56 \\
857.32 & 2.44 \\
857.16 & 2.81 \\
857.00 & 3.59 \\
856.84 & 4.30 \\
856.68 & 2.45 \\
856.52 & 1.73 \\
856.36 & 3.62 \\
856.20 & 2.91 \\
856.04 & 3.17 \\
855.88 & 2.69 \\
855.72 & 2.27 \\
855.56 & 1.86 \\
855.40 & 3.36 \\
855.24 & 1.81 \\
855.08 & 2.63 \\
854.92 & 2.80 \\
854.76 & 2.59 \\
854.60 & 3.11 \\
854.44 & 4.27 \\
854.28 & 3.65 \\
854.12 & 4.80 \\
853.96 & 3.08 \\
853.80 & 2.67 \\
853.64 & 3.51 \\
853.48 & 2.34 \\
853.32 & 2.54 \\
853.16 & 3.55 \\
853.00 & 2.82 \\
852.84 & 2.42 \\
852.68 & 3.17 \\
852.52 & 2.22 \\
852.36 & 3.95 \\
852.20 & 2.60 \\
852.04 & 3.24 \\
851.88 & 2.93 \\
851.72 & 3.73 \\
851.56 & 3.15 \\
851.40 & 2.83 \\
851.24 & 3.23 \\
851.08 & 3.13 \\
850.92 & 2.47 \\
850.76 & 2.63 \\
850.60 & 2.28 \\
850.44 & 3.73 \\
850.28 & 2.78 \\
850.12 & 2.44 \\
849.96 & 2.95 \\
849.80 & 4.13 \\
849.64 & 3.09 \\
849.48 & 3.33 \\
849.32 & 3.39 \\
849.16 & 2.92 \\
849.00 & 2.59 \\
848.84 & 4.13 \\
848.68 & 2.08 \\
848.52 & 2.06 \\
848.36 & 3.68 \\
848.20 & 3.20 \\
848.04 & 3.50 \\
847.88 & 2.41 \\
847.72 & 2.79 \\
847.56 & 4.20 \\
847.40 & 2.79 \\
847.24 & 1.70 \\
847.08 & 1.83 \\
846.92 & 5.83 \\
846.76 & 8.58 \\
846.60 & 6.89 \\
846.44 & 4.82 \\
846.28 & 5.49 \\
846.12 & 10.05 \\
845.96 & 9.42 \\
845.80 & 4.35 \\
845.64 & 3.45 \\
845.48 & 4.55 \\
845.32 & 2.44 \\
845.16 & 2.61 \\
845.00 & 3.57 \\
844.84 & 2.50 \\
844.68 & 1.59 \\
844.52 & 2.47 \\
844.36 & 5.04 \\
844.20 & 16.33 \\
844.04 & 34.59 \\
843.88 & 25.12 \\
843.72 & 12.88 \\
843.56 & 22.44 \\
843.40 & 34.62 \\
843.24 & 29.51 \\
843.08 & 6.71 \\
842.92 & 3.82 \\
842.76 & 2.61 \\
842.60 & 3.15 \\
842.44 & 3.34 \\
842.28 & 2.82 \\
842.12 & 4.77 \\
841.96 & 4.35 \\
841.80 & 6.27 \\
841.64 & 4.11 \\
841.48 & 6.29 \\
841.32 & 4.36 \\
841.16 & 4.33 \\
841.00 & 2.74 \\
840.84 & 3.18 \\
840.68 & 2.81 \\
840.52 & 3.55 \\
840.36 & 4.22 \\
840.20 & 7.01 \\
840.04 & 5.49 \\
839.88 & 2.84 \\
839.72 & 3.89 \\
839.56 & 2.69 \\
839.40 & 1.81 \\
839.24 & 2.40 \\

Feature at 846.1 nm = [N II]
